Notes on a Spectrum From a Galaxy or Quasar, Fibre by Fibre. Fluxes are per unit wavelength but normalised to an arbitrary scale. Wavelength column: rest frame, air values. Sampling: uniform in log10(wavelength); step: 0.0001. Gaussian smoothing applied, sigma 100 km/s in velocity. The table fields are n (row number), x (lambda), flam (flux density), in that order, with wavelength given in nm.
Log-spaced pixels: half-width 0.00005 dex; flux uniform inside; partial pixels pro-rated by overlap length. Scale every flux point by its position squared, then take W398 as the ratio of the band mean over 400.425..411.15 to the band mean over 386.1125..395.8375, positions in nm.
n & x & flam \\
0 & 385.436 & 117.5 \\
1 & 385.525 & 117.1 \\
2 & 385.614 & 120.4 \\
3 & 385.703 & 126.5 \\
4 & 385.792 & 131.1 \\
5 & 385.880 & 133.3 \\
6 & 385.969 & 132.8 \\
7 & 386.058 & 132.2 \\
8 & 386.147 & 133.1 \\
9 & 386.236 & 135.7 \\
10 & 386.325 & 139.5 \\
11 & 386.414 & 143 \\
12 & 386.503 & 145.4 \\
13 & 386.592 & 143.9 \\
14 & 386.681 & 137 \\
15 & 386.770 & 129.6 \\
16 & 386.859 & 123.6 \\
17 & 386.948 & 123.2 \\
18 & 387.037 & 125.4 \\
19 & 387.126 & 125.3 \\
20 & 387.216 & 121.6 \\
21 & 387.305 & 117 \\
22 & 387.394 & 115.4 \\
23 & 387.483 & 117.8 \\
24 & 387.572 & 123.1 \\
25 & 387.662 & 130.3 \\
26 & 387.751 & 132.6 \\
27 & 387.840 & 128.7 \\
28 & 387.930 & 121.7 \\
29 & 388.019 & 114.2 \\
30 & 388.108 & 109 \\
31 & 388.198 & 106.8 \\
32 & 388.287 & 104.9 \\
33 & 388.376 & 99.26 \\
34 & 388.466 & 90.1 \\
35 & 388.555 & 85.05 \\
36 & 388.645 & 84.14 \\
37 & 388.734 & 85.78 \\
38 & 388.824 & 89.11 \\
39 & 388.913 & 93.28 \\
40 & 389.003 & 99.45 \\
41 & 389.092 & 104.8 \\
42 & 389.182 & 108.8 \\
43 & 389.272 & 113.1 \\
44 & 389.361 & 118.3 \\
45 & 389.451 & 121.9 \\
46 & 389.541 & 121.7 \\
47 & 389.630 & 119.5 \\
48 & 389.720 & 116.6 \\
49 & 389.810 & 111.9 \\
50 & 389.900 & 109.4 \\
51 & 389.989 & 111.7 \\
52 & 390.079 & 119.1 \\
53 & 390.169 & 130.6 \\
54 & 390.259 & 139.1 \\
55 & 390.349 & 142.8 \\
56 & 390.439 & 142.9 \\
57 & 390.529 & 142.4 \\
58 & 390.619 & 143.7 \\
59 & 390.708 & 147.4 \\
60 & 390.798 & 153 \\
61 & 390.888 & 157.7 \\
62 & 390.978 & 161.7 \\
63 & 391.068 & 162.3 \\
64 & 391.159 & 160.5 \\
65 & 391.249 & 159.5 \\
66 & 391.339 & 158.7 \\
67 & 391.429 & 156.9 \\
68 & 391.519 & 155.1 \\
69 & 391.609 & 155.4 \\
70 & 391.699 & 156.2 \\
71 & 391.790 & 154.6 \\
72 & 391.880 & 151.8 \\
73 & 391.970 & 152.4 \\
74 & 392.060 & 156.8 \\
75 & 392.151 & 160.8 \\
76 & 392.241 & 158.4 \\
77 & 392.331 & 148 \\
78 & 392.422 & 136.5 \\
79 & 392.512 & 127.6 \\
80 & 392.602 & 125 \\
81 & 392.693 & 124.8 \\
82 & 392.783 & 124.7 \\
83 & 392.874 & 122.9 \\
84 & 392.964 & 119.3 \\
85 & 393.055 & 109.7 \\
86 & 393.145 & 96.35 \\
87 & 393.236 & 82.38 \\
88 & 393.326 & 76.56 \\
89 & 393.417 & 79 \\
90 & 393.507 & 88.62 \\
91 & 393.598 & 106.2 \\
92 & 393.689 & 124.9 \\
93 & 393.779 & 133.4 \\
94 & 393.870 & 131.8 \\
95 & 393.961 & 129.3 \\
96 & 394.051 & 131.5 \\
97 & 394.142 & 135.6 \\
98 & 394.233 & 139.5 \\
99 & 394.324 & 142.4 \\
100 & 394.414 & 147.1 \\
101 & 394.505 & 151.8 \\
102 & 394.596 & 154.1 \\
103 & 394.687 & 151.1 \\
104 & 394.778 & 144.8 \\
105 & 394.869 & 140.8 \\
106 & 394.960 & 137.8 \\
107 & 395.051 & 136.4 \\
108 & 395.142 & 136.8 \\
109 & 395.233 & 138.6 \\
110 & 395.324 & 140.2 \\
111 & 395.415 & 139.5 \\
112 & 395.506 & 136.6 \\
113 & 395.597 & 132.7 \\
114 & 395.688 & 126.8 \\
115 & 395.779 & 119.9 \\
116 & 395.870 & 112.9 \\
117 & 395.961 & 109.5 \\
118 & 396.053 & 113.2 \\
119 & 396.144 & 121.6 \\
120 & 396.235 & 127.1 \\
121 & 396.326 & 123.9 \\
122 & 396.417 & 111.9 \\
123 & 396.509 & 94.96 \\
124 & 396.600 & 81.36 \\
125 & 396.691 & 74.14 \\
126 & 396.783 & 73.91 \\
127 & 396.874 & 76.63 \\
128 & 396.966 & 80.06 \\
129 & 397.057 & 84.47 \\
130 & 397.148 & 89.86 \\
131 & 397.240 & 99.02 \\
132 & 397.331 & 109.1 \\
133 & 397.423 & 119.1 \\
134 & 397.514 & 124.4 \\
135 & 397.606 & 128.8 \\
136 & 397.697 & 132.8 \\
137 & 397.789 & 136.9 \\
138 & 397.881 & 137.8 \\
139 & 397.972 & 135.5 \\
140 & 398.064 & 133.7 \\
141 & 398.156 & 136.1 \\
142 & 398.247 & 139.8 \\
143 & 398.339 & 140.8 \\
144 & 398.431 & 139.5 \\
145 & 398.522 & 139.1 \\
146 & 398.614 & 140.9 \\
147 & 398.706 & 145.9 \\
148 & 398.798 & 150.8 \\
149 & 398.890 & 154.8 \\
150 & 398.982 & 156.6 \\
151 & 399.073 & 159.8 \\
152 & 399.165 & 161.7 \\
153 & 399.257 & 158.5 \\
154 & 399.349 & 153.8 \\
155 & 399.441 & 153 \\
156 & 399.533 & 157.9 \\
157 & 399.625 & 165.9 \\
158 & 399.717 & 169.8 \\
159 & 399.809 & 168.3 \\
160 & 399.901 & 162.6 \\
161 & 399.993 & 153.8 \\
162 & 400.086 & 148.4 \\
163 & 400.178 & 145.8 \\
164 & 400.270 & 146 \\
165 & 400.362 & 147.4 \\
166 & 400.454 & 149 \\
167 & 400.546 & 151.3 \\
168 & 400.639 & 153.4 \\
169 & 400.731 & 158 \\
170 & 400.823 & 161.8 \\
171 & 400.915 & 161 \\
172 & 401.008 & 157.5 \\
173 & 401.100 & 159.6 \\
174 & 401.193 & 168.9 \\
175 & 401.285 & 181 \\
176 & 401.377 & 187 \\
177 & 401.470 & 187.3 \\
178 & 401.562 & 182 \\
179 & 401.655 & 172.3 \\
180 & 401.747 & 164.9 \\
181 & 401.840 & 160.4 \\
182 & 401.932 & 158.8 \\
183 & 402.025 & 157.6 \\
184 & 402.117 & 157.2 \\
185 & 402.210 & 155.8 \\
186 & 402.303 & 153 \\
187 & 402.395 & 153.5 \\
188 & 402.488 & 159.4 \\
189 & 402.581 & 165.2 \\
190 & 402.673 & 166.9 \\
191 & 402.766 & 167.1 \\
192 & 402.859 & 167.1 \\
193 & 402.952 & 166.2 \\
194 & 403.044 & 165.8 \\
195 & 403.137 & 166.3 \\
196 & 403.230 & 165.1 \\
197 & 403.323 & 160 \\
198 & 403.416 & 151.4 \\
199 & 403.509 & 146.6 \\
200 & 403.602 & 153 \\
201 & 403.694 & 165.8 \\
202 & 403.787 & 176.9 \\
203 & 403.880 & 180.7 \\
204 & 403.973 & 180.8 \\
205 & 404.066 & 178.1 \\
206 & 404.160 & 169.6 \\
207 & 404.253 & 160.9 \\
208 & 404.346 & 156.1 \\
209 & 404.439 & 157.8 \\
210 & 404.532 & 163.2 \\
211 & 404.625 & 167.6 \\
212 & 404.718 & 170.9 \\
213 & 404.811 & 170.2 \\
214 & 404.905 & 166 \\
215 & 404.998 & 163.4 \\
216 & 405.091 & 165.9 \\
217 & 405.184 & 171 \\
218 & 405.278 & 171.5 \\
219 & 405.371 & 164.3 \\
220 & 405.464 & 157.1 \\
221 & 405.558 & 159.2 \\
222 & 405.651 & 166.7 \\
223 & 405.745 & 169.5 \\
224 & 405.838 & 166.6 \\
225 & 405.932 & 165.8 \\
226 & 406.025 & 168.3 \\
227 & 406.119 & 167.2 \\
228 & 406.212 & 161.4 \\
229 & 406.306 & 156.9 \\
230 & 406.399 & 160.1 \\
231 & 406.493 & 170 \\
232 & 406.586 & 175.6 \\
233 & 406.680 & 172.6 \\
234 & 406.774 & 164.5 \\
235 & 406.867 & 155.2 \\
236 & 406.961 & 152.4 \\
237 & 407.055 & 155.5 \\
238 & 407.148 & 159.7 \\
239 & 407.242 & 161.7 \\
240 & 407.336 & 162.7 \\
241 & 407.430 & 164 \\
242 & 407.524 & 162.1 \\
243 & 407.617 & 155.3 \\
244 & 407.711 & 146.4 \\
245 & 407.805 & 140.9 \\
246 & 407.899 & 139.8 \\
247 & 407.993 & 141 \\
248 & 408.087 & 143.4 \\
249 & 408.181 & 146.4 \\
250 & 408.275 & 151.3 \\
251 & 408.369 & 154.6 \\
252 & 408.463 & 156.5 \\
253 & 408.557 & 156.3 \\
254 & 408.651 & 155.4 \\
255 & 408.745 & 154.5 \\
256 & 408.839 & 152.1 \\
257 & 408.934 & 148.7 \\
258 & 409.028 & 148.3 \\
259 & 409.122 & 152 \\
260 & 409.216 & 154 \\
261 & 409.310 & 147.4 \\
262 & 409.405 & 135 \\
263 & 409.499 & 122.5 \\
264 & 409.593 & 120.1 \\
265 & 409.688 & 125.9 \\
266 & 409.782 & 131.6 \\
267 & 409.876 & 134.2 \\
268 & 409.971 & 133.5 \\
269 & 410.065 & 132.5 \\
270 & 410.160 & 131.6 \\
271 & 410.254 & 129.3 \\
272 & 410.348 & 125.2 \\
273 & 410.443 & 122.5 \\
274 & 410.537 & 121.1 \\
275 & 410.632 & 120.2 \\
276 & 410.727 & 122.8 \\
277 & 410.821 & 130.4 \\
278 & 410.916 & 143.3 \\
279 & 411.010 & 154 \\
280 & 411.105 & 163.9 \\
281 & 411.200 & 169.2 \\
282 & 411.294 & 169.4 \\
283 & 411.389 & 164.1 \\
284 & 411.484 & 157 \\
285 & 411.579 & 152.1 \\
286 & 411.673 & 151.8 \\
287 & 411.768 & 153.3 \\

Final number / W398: 1.31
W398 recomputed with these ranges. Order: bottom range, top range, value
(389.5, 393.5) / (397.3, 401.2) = 1.15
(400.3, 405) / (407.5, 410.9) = 0.88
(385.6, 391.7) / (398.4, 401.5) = 1.32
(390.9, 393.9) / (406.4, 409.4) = 1.25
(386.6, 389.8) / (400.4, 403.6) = 1.54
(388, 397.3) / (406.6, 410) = 1.30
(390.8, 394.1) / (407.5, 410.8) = 1.13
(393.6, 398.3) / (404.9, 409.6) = 1.34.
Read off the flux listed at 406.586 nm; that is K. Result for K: 175.6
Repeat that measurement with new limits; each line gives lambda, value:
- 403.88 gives 180.7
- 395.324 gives 140.2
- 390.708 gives 147.4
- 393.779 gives 133.4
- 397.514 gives 124.4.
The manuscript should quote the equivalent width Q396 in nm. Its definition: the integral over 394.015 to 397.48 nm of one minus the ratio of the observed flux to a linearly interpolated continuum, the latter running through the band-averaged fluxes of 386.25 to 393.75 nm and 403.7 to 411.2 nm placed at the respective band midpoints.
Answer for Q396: 0.36 nm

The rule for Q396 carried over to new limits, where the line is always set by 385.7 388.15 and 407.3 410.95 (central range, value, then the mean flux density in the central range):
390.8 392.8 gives -0.297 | 151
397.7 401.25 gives -0.413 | 151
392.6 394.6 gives 0.186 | 120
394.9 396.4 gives 0.059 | 128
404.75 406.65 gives -0.363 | 166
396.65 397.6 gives 0.280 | 94.6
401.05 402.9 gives -0.393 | 166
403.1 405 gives -0.370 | 165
